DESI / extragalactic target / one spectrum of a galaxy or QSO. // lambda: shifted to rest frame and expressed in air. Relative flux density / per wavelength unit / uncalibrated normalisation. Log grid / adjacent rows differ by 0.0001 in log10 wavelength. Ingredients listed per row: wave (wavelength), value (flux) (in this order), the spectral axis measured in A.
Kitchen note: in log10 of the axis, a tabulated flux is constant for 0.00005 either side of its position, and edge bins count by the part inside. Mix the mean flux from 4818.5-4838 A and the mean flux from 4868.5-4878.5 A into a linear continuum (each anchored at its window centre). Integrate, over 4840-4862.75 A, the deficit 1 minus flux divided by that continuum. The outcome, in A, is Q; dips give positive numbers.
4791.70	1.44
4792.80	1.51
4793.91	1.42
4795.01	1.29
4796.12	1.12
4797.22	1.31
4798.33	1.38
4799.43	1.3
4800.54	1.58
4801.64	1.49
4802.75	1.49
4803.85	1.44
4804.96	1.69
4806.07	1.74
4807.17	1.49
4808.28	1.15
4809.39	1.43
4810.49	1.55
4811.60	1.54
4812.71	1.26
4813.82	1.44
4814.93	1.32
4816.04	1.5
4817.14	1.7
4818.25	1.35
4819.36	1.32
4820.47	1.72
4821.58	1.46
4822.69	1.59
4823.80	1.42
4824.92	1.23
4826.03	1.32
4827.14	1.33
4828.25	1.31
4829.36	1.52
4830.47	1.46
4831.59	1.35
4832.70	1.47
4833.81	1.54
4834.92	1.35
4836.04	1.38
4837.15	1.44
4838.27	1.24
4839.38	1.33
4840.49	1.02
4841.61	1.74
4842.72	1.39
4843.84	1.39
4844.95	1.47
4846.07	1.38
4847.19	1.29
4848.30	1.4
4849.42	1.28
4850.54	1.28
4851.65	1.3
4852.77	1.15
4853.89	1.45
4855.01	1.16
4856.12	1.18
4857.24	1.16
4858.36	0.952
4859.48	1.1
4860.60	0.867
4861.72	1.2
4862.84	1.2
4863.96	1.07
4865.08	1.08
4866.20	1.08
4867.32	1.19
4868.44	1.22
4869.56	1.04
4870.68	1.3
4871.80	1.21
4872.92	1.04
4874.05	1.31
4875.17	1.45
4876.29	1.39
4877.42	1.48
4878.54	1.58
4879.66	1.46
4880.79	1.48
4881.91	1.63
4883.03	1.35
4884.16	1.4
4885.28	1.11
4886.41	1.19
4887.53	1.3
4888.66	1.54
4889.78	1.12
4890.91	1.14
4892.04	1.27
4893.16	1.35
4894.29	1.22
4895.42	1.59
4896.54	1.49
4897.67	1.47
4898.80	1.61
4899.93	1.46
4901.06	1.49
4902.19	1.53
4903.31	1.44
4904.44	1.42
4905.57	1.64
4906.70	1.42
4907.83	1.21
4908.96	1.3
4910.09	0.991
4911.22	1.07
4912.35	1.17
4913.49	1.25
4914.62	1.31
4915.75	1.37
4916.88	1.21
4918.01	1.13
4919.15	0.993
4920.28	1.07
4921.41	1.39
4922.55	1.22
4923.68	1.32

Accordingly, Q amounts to 1.6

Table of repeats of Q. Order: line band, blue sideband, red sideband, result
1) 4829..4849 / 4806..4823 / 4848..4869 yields -1.5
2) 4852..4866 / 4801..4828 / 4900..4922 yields 2.5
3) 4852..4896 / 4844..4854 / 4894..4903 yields 4.8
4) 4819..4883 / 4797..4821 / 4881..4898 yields 3.9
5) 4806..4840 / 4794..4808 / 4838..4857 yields -1.0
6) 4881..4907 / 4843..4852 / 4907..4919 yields -3.3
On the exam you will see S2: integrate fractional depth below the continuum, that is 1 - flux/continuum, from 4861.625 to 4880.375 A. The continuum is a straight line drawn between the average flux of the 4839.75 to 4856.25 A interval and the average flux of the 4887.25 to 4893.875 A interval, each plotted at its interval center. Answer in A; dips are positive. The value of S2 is 0.7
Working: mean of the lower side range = 1.33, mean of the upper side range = 1.28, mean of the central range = 1.26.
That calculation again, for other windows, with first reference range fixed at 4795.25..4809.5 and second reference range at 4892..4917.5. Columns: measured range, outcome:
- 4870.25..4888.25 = 0.28 A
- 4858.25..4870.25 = 2.50 A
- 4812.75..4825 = -0.37 A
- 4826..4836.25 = 0.01 A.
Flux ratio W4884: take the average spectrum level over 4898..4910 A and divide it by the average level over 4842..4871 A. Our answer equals 1.18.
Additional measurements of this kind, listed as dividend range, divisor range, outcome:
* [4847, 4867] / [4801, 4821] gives 0.79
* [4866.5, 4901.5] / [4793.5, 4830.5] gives 0.94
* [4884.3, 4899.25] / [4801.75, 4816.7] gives 0.91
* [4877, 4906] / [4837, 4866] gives 1.13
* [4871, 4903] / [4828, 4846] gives 0.99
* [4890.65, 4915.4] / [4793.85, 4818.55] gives 0.95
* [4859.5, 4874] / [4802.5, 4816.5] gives 0.77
